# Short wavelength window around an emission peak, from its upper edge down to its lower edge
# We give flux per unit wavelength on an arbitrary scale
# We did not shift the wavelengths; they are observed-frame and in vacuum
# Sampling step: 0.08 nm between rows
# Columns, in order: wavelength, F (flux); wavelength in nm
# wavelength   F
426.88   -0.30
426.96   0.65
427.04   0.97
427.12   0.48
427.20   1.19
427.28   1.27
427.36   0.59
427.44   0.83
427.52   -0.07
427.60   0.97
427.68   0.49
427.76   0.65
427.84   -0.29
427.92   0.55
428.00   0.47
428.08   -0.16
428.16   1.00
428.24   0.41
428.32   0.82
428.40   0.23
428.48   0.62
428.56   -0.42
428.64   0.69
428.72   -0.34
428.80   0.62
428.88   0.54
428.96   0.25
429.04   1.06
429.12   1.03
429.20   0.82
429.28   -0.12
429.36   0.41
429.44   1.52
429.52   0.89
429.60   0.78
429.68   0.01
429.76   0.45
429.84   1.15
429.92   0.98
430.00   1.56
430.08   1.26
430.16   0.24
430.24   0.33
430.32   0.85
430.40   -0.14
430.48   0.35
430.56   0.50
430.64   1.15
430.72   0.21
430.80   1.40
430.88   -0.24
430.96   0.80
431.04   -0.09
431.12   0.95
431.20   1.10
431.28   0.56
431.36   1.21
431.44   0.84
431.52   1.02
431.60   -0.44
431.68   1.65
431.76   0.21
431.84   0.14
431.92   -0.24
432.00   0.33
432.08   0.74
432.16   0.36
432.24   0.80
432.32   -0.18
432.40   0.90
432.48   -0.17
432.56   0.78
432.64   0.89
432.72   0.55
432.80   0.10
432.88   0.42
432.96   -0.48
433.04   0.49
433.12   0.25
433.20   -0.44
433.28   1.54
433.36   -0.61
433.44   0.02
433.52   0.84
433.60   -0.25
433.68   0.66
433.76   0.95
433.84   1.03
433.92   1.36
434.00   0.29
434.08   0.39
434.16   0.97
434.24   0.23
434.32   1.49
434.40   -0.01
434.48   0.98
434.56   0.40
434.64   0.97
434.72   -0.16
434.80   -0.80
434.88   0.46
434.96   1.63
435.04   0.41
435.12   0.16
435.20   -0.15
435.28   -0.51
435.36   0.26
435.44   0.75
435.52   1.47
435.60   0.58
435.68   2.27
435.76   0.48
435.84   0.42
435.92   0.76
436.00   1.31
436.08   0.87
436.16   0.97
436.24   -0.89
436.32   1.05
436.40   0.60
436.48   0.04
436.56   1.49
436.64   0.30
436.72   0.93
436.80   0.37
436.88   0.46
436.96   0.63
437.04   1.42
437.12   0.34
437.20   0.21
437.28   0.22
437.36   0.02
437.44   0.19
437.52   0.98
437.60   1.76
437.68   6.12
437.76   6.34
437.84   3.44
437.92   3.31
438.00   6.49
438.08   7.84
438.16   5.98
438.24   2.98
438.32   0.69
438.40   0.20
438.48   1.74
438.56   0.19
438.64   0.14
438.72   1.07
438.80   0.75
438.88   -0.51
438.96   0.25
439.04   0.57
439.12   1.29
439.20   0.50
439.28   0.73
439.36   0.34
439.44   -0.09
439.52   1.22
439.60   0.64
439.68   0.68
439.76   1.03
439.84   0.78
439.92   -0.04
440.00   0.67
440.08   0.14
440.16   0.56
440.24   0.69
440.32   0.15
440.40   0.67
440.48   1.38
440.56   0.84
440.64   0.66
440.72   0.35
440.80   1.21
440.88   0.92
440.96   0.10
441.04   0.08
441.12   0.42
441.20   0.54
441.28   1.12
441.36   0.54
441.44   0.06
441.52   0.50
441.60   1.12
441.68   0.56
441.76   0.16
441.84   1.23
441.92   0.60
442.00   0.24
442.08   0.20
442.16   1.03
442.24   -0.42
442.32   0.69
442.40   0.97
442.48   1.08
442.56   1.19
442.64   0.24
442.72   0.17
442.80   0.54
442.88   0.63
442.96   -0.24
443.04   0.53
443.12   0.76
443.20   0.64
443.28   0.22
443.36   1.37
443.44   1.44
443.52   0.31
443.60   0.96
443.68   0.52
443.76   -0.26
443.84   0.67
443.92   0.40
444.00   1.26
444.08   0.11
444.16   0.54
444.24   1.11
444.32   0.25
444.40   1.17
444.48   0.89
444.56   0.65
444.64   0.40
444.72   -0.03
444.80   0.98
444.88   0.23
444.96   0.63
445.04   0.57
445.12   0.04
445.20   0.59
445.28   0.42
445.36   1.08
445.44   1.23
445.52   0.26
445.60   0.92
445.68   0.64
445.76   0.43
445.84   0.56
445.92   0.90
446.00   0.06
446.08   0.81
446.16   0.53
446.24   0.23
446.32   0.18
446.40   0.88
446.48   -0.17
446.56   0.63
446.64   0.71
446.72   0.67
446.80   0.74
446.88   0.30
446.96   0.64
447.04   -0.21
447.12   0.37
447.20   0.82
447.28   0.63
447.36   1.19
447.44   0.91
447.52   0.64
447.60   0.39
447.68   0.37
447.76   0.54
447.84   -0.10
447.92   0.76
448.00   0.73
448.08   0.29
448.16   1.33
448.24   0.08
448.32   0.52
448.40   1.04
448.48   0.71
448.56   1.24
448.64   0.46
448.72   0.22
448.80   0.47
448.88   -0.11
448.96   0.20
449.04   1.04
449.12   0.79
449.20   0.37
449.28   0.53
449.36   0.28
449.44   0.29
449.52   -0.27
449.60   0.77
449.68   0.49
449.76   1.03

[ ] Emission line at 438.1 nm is [O II]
